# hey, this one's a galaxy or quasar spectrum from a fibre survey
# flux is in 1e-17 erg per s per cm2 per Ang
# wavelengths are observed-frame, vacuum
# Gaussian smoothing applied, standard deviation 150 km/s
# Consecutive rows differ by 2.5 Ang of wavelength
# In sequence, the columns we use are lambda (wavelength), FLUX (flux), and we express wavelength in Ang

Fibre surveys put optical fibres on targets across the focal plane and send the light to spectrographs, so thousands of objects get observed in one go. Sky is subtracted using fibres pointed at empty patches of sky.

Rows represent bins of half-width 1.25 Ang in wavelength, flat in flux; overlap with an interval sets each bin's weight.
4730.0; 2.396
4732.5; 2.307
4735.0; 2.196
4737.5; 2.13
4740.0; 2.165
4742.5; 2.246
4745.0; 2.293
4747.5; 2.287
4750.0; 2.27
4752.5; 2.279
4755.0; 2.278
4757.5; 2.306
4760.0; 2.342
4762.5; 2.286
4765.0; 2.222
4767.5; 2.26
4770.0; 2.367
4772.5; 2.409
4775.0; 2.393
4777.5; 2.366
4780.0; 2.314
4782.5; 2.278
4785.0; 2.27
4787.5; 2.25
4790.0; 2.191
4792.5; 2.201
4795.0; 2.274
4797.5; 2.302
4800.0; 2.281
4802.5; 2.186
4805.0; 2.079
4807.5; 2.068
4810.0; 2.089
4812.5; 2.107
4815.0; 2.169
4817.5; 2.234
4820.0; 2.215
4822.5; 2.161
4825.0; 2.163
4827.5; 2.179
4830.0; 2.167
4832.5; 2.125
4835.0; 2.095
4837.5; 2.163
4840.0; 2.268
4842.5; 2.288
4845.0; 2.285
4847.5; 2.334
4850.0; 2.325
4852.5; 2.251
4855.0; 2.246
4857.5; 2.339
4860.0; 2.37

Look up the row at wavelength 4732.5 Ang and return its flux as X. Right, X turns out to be 2.307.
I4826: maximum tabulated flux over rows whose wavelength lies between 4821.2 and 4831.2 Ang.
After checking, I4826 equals 2.179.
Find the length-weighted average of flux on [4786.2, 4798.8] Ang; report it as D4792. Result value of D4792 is 2.24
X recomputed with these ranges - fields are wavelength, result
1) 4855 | 2.246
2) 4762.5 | 2.286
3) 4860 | 2.37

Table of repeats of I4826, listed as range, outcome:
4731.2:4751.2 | 2.307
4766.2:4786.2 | 2.409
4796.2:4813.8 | 2.302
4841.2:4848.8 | 2.334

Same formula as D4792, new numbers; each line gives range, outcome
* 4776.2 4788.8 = 2.3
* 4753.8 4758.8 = 2.29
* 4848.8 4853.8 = 2.29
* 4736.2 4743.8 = 2.18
